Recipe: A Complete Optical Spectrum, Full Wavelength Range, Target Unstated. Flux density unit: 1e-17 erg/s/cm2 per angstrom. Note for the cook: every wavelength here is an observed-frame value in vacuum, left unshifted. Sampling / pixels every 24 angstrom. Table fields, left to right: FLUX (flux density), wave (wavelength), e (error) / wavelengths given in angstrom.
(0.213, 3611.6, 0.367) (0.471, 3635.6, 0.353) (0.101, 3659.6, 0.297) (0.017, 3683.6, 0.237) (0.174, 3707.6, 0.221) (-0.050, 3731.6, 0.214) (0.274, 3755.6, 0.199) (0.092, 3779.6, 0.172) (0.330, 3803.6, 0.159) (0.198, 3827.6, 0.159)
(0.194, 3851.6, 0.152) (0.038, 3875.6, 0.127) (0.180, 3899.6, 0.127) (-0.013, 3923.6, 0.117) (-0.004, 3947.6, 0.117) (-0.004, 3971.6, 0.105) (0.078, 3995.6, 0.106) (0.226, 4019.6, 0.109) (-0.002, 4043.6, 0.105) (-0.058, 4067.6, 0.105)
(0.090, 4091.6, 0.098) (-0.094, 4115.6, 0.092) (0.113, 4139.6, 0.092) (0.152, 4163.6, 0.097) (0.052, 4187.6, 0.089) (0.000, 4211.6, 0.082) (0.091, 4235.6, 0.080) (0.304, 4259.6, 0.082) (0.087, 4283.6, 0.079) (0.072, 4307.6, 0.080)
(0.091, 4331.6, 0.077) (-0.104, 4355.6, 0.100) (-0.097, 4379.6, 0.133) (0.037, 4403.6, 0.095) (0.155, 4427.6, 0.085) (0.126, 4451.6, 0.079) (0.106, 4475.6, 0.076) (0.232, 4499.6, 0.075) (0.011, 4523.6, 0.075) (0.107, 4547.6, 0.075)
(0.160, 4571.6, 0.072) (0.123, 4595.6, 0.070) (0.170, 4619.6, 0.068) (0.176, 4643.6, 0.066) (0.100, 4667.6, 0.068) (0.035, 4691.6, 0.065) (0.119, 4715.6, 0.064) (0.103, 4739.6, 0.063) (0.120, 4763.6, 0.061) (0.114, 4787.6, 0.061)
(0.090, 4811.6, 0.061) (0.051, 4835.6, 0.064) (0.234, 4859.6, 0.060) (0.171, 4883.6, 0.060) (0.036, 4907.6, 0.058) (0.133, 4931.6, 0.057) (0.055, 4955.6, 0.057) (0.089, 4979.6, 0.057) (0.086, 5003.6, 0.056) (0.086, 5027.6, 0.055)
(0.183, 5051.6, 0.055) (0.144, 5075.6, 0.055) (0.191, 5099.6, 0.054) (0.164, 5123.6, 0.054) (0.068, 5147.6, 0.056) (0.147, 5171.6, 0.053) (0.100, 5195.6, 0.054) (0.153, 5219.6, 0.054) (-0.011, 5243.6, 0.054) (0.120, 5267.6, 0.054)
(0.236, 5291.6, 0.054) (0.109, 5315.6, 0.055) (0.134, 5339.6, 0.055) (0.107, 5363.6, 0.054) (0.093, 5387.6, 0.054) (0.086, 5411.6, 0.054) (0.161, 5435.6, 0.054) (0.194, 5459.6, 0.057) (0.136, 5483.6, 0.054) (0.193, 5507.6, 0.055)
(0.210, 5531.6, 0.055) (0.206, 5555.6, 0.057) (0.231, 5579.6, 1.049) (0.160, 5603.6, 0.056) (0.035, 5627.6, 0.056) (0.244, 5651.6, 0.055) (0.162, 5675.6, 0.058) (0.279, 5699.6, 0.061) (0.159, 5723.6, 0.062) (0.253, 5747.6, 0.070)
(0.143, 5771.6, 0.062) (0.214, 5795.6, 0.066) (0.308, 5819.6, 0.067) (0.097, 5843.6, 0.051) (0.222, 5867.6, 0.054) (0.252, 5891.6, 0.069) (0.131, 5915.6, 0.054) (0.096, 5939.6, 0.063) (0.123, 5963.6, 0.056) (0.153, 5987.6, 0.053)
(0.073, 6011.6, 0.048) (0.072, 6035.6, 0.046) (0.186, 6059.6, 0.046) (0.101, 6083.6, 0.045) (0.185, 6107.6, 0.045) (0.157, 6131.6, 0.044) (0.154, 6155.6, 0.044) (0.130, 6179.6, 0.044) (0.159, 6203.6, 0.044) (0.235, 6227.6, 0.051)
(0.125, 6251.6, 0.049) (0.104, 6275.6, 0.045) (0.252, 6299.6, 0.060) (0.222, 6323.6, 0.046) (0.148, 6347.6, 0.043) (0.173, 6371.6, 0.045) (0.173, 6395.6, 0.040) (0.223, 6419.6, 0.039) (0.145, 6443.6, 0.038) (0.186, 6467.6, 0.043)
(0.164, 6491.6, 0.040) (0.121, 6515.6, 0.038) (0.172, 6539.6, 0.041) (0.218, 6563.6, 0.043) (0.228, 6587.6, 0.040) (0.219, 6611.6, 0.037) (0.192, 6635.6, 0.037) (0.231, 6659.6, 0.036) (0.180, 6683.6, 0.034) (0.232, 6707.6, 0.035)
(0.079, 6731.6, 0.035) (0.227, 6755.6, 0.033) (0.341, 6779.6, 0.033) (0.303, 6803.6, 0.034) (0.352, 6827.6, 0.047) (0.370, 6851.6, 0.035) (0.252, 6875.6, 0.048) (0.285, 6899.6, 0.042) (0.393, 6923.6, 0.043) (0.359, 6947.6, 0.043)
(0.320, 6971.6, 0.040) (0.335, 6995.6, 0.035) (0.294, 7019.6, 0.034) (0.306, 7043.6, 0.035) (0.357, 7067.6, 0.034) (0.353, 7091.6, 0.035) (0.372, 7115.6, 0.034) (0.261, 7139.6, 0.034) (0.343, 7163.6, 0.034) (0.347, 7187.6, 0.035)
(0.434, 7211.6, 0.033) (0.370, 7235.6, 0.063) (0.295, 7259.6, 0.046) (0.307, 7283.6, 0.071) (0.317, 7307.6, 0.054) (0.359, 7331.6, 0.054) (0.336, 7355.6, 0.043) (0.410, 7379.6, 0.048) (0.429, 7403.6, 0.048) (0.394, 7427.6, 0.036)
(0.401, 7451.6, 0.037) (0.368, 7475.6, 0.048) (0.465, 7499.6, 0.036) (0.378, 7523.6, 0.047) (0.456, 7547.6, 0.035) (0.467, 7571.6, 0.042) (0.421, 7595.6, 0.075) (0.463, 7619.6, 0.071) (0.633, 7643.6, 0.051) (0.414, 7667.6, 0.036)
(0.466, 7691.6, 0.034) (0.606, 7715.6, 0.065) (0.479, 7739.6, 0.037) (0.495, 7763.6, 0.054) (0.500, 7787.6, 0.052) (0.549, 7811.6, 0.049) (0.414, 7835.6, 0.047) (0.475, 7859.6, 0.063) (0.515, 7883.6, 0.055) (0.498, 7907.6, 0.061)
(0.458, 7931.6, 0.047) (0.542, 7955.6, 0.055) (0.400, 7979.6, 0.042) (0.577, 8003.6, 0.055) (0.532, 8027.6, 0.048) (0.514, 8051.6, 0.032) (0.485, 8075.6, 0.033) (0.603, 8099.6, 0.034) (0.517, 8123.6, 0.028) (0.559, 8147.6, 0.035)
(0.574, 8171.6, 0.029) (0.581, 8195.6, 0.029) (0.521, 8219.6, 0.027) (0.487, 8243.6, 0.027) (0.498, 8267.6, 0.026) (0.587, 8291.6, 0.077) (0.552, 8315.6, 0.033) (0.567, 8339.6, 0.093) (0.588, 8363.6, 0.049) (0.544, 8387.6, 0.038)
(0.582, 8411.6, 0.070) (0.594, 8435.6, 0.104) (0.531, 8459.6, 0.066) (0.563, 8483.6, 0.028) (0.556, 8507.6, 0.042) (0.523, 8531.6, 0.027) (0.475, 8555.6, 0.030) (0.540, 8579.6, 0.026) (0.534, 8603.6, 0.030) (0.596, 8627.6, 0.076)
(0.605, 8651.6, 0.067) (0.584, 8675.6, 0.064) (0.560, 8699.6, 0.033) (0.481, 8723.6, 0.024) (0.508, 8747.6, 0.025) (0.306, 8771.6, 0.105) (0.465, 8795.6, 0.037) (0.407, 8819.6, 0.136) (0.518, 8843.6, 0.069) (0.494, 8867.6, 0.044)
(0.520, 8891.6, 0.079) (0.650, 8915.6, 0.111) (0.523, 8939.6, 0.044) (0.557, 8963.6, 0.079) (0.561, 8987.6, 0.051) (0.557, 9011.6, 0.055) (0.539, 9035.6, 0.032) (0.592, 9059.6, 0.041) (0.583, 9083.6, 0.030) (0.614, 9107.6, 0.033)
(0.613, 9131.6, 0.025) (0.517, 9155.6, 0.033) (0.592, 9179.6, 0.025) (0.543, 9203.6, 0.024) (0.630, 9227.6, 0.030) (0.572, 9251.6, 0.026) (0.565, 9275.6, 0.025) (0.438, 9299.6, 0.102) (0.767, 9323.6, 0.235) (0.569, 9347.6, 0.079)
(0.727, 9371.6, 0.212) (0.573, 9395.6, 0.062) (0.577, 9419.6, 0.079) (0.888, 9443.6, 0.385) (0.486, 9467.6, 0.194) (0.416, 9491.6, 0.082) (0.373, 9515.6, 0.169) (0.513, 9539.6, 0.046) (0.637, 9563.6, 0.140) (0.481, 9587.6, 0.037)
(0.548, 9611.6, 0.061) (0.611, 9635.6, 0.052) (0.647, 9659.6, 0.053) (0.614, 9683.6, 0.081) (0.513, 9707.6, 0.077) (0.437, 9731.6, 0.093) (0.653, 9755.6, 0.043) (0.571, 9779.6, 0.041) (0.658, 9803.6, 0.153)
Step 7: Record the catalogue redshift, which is 0.70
